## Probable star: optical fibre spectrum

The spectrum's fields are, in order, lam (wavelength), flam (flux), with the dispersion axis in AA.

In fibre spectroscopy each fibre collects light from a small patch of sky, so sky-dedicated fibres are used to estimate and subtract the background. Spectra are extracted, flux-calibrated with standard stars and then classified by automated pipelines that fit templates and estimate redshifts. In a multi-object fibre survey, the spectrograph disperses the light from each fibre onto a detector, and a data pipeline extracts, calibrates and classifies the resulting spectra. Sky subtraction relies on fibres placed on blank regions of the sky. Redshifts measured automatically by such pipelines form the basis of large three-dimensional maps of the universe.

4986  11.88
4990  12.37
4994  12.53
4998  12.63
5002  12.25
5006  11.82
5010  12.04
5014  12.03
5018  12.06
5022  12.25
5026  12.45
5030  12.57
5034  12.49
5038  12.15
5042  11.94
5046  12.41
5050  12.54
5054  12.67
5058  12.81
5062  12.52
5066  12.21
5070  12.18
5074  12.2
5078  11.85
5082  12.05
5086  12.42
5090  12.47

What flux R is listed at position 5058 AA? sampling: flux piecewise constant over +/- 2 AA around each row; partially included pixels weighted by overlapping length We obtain 12.81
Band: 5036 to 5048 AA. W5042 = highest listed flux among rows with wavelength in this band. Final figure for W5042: 12.41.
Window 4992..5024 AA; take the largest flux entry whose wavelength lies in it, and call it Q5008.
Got 12.63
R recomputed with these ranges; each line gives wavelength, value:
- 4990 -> 12.37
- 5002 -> 12.25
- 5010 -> 12.04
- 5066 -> 12.21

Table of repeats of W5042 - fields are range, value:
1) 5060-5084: 12.52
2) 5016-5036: 12.57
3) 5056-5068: 12.81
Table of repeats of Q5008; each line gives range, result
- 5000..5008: 12.25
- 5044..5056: 12.67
